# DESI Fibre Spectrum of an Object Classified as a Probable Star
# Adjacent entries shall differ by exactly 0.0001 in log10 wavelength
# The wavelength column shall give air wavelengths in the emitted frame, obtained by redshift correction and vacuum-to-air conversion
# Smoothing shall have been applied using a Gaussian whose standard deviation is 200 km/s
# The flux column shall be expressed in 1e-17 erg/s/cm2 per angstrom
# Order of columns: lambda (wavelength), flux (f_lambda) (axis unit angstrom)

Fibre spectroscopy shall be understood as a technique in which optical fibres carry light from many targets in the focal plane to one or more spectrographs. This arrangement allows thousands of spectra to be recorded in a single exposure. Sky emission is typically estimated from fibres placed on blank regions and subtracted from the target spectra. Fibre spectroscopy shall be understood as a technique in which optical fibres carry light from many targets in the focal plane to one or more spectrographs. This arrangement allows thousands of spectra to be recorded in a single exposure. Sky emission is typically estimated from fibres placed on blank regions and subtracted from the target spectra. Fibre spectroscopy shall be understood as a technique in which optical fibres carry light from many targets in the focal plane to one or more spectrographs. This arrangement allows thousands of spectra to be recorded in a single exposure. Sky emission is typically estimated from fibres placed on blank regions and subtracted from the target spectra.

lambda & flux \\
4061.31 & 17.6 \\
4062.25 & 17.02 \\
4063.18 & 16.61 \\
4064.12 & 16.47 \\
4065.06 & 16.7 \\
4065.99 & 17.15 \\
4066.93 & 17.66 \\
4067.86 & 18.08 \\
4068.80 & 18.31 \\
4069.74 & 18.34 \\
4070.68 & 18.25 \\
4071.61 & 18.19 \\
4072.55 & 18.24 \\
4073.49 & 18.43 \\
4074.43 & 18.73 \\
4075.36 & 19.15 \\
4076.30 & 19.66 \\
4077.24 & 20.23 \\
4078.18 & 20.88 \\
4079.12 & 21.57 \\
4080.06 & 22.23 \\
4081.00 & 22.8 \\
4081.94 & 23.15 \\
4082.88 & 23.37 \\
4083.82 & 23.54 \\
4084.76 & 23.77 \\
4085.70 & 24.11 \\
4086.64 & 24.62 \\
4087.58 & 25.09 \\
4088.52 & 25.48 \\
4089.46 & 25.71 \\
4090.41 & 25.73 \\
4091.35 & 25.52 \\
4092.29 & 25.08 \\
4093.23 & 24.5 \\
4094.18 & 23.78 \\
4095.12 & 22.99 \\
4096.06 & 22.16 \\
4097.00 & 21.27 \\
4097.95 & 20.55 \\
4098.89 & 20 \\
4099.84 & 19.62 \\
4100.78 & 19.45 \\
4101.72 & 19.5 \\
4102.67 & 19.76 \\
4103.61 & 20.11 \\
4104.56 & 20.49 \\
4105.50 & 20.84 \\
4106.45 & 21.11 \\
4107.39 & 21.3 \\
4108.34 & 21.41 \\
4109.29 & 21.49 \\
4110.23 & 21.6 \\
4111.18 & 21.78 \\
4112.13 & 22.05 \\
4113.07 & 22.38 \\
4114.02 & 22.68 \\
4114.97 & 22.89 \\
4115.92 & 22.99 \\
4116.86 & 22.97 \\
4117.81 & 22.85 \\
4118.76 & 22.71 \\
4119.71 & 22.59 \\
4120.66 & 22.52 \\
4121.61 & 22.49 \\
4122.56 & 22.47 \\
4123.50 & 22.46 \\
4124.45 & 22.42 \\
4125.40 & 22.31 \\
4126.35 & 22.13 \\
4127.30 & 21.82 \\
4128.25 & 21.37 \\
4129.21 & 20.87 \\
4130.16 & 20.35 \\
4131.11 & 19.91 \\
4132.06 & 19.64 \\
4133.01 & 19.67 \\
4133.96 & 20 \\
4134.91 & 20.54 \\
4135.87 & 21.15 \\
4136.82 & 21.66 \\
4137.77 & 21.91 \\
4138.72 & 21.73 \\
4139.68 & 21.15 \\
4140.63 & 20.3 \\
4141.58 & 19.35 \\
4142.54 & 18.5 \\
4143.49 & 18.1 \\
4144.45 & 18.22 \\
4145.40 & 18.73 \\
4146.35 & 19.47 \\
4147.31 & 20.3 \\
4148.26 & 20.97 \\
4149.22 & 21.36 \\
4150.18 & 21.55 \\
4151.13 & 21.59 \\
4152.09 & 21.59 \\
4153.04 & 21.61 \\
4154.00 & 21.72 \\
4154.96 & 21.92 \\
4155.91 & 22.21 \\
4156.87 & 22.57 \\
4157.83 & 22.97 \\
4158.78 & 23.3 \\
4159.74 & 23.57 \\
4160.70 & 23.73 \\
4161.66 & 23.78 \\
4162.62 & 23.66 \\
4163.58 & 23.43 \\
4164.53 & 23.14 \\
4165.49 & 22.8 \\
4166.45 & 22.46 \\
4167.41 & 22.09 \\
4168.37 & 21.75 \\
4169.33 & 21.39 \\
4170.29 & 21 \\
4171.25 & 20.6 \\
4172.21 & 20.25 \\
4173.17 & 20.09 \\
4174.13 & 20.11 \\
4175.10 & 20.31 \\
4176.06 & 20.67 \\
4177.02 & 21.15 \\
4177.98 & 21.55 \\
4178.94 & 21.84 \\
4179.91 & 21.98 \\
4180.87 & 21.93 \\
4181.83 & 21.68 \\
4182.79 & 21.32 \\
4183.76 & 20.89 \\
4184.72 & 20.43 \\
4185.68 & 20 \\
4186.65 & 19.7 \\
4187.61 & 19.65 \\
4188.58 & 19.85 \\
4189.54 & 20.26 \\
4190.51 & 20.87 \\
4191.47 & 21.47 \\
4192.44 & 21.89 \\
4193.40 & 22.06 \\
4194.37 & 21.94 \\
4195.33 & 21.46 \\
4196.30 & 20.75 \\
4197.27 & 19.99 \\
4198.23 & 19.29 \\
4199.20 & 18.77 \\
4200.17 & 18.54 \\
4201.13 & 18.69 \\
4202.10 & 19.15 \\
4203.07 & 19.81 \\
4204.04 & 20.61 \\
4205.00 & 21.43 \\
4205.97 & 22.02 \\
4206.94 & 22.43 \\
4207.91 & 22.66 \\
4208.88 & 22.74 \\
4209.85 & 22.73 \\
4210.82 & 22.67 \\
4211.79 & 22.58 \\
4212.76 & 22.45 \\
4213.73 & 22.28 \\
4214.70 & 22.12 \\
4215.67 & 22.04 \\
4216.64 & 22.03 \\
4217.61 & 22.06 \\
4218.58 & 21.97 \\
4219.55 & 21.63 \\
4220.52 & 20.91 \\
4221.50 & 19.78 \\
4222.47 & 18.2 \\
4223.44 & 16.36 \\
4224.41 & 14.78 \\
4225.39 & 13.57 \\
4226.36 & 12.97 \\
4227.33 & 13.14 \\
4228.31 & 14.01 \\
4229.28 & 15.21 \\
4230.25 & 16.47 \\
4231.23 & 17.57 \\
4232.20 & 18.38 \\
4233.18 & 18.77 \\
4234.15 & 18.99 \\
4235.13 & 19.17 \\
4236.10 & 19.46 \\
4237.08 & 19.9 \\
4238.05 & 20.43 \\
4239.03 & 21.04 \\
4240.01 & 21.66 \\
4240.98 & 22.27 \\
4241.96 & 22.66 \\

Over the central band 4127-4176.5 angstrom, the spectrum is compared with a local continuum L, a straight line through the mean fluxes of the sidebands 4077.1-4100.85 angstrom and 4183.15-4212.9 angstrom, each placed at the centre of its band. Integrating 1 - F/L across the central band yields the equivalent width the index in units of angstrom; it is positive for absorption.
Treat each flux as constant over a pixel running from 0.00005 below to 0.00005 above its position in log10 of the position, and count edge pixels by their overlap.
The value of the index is 1.33 angstrom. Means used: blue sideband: 23.1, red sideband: 20.9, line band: 21.2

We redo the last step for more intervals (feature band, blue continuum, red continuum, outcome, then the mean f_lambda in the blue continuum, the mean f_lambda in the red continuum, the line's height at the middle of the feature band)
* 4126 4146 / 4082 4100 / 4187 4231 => 1.68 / 23.6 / 19.9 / 22.2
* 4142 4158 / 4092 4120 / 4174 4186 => 0.46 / 21.7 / 21.1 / 21.4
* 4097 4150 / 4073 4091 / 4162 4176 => 2.58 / 22.6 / 21.6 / 22.1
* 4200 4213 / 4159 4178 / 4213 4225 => -0.41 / 21.9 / 20.3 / 20.7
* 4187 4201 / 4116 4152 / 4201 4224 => 0.51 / 21.1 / 21.2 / 21.2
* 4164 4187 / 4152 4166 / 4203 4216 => 1.40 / 22.8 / 22.1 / 22.6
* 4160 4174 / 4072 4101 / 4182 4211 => -0.61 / 22.3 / 20.8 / 21.2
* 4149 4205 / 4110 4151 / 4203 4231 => -2.41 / 21.2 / 19.7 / 20.4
